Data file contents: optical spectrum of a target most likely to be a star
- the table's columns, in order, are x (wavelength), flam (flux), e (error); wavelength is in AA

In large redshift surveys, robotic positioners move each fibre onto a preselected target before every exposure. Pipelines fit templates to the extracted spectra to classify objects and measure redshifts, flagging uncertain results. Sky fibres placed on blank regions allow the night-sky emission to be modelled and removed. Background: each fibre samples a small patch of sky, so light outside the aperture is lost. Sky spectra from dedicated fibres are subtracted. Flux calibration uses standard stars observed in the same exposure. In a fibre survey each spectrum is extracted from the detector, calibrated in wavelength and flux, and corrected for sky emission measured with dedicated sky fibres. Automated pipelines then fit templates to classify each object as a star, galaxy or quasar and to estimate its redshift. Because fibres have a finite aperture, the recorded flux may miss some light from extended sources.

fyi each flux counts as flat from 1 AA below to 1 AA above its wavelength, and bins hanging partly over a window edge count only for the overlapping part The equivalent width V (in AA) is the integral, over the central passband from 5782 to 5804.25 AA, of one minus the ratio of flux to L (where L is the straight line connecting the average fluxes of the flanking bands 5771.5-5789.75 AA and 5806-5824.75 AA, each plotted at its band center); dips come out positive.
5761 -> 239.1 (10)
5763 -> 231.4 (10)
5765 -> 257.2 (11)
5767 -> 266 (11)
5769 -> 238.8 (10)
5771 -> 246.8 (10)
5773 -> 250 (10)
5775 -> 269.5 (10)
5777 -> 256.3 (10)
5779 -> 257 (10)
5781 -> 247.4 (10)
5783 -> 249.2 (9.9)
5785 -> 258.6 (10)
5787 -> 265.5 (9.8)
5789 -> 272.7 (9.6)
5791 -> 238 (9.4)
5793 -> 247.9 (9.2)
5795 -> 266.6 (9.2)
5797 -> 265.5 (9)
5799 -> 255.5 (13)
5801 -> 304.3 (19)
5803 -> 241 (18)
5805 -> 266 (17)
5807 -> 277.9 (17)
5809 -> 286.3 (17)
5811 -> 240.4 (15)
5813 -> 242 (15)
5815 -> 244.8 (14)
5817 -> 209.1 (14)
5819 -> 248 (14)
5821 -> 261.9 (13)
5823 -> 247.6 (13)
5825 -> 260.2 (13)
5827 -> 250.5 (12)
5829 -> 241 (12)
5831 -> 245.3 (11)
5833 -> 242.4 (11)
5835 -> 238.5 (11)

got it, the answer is -0.4 AA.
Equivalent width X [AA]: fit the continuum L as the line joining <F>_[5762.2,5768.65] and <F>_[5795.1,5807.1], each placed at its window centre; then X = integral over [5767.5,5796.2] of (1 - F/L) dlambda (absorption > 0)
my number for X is 0.4 AA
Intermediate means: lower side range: 251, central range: 255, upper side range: 268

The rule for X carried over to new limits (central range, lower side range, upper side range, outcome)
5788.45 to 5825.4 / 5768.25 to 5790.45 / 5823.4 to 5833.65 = -0.74 AA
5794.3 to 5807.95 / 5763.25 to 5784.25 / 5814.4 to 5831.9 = -1.06 AA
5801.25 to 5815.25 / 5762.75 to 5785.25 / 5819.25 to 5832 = -0.48 AA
